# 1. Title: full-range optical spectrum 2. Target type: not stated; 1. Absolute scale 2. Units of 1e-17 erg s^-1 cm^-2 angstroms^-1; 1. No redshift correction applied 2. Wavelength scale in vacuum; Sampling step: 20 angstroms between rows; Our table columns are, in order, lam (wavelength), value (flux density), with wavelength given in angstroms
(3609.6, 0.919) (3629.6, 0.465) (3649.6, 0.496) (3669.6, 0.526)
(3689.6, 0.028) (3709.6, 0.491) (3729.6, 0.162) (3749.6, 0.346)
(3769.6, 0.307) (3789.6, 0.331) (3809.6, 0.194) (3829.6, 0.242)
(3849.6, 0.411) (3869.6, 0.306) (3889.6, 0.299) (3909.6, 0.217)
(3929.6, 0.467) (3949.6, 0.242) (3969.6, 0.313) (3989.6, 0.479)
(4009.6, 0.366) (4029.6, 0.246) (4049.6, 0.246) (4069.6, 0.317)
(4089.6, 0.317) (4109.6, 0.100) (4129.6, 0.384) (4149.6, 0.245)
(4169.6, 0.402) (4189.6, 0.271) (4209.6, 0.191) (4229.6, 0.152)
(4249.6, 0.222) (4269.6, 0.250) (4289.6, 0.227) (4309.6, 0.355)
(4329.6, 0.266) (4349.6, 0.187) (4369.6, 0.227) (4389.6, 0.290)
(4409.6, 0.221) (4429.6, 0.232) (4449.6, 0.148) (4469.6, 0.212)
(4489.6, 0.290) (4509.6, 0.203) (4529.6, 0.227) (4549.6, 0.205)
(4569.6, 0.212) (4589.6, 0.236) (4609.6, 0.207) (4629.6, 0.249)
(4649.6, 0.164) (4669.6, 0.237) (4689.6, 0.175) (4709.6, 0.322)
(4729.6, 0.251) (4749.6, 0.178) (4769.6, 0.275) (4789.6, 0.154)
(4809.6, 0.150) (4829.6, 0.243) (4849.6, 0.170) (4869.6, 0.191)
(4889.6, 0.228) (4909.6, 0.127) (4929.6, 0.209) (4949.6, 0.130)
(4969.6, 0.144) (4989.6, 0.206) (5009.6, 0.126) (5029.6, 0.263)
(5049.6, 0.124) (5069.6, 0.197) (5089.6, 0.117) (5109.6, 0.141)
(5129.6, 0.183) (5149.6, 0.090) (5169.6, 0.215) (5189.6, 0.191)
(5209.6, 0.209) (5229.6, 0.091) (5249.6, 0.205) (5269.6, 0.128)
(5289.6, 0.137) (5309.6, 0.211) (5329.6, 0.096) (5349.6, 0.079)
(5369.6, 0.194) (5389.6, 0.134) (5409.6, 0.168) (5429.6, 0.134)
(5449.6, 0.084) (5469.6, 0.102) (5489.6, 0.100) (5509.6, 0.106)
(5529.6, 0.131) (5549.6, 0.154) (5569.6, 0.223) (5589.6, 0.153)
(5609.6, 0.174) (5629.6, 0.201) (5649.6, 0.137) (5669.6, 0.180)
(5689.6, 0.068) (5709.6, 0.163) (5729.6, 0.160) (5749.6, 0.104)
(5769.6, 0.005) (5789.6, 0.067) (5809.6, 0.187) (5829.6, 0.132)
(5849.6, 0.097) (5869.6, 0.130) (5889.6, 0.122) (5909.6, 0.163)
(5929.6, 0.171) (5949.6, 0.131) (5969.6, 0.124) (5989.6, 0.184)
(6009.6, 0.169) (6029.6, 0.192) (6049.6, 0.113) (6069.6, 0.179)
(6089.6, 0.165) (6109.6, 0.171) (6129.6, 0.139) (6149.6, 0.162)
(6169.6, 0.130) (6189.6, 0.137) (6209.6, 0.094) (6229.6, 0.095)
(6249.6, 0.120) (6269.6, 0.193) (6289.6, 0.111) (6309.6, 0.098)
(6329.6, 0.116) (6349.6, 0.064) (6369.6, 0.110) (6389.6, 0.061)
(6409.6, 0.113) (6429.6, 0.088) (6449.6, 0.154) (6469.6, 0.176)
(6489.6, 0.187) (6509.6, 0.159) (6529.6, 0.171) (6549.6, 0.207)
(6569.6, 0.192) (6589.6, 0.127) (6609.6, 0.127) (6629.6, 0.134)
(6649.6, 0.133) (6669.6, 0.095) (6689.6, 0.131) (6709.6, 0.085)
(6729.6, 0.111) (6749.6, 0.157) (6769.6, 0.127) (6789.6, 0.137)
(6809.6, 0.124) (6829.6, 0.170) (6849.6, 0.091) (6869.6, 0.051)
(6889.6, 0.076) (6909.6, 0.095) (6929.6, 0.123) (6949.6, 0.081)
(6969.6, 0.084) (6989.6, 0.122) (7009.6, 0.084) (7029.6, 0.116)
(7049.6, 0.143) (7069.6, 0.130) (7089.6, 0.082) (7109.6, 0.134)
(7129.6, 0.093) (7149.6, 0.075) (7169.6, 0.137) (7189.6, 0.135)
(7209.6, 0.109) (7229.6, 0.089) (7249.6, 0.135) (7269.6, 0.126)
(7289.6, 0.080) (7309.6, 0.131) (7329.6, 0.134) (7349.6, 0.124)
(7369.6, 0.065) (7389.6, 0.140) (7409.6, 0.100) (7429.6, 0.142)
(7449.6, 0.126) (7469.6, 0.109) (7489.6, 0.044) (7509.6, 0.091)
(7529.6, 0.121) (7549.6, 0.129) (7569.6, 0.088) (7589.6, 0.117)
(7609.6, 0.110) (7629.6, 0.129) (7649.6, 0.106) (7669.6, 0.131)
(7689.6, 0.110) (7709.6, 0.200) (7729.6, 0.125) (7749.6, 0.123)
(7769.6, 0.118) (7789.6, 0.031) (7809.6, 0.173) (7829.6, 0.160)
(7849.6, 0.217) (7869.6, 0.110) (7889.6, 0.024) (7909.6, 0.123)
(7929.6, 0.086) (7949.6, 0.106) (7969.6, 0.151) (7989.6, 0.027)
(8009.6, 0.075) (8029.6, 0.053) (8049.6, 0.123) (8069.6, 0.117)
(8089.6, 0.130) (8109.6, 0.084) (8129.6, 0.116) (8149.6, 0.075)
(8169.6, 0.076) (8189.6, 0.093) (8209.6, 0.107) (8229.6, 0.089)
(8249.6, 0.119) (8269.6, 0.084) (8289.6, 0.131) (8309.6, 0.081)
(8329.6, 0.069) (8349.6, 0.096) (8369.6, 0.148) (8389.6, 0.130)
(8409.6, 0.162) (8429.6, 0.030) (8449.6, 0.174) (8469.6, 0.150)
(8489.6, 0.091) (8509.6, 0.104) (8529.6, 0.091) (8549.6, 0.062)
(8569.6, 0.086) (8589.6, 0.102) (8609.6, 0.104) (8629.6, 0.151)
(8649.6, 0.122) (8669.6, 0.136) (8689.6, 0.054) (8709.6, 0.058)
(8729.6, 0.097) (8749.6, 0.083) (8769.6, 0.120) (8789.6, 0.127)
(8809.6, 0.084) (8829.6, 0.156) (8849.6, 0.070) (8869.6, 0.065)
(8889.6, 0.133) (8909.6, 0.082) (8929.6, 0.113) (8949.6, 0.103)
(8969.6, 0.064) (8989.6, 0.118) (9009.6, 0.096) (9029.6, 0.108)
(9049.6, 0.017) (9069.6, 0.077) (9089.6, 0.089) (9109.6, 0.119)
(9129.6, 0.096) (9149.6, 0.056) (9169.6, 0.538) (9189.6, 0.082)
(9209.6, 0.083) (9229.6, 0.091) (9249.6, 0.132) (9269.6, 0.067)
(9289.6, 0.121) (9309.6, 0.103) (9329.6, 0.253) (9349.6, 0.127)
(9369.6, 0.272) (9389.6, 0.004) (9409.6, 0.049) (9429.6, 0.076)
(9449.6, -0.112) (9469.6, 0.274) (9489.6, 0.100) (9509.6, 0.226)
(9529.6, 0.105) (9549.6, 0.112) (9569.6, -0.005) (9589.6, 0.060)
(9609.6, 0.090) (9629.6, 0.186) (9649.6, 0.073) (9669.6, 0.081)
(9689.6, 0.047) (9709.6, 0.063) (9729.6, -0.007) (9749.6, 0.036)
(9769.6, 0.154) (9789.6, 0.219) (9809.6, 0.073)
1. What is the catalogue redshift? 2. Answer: 1.460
